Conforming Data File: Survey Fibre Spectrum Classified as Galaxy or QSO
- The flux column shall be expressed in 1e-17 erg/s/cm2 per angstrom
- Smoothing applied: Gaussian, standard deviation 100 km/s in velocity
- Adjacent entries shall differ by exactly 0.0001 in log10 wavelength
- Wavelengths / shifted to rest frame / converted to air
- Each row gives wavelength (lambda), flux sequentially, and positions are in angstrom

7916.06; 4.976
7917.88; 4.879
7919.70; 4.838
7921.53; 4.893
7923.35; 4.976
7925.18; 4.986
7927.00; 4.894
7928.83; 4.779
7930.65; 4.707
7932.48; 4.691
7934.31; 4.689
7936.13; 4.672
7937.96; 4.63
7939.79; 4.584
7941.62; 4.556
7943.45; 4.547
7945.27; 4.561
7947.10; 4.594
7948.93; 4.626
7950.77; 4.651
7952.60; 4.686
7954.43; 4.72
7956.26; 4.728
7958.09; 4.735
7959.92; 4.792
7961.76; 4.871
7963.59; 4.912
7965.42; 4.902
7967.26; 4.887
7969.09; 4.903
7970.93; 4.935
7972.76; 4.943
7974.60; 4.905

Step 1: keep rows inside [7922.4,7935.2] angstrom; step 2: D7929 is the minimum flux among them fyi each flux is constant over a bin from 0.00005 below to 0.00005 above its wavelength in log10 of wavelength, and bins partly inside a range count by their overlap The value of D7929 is 4.689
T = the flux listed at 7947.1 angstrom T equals 4.594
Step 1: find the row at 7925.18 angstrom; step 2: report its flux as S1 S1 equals 4.986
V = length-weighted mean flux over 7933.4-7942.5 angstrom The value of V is 4.63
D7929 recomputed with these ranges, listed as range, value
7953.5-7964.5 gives 4.72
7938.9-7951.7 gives 4.547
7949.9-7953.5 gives 4.651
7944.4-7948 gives 4.561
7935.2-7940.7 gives 4.584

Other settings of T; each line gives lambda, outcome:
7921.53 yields 4.893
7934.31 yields 4.689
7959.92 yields 4.792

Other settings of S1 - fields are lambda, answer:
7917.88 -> 4.879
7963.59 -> 4.912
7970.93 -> 4.935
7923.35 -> 4.976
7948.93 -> 4.626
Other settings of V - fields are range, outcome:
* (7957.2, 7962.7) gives 4.8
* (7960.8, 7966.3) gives 4.89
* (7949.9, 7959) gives 4.71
